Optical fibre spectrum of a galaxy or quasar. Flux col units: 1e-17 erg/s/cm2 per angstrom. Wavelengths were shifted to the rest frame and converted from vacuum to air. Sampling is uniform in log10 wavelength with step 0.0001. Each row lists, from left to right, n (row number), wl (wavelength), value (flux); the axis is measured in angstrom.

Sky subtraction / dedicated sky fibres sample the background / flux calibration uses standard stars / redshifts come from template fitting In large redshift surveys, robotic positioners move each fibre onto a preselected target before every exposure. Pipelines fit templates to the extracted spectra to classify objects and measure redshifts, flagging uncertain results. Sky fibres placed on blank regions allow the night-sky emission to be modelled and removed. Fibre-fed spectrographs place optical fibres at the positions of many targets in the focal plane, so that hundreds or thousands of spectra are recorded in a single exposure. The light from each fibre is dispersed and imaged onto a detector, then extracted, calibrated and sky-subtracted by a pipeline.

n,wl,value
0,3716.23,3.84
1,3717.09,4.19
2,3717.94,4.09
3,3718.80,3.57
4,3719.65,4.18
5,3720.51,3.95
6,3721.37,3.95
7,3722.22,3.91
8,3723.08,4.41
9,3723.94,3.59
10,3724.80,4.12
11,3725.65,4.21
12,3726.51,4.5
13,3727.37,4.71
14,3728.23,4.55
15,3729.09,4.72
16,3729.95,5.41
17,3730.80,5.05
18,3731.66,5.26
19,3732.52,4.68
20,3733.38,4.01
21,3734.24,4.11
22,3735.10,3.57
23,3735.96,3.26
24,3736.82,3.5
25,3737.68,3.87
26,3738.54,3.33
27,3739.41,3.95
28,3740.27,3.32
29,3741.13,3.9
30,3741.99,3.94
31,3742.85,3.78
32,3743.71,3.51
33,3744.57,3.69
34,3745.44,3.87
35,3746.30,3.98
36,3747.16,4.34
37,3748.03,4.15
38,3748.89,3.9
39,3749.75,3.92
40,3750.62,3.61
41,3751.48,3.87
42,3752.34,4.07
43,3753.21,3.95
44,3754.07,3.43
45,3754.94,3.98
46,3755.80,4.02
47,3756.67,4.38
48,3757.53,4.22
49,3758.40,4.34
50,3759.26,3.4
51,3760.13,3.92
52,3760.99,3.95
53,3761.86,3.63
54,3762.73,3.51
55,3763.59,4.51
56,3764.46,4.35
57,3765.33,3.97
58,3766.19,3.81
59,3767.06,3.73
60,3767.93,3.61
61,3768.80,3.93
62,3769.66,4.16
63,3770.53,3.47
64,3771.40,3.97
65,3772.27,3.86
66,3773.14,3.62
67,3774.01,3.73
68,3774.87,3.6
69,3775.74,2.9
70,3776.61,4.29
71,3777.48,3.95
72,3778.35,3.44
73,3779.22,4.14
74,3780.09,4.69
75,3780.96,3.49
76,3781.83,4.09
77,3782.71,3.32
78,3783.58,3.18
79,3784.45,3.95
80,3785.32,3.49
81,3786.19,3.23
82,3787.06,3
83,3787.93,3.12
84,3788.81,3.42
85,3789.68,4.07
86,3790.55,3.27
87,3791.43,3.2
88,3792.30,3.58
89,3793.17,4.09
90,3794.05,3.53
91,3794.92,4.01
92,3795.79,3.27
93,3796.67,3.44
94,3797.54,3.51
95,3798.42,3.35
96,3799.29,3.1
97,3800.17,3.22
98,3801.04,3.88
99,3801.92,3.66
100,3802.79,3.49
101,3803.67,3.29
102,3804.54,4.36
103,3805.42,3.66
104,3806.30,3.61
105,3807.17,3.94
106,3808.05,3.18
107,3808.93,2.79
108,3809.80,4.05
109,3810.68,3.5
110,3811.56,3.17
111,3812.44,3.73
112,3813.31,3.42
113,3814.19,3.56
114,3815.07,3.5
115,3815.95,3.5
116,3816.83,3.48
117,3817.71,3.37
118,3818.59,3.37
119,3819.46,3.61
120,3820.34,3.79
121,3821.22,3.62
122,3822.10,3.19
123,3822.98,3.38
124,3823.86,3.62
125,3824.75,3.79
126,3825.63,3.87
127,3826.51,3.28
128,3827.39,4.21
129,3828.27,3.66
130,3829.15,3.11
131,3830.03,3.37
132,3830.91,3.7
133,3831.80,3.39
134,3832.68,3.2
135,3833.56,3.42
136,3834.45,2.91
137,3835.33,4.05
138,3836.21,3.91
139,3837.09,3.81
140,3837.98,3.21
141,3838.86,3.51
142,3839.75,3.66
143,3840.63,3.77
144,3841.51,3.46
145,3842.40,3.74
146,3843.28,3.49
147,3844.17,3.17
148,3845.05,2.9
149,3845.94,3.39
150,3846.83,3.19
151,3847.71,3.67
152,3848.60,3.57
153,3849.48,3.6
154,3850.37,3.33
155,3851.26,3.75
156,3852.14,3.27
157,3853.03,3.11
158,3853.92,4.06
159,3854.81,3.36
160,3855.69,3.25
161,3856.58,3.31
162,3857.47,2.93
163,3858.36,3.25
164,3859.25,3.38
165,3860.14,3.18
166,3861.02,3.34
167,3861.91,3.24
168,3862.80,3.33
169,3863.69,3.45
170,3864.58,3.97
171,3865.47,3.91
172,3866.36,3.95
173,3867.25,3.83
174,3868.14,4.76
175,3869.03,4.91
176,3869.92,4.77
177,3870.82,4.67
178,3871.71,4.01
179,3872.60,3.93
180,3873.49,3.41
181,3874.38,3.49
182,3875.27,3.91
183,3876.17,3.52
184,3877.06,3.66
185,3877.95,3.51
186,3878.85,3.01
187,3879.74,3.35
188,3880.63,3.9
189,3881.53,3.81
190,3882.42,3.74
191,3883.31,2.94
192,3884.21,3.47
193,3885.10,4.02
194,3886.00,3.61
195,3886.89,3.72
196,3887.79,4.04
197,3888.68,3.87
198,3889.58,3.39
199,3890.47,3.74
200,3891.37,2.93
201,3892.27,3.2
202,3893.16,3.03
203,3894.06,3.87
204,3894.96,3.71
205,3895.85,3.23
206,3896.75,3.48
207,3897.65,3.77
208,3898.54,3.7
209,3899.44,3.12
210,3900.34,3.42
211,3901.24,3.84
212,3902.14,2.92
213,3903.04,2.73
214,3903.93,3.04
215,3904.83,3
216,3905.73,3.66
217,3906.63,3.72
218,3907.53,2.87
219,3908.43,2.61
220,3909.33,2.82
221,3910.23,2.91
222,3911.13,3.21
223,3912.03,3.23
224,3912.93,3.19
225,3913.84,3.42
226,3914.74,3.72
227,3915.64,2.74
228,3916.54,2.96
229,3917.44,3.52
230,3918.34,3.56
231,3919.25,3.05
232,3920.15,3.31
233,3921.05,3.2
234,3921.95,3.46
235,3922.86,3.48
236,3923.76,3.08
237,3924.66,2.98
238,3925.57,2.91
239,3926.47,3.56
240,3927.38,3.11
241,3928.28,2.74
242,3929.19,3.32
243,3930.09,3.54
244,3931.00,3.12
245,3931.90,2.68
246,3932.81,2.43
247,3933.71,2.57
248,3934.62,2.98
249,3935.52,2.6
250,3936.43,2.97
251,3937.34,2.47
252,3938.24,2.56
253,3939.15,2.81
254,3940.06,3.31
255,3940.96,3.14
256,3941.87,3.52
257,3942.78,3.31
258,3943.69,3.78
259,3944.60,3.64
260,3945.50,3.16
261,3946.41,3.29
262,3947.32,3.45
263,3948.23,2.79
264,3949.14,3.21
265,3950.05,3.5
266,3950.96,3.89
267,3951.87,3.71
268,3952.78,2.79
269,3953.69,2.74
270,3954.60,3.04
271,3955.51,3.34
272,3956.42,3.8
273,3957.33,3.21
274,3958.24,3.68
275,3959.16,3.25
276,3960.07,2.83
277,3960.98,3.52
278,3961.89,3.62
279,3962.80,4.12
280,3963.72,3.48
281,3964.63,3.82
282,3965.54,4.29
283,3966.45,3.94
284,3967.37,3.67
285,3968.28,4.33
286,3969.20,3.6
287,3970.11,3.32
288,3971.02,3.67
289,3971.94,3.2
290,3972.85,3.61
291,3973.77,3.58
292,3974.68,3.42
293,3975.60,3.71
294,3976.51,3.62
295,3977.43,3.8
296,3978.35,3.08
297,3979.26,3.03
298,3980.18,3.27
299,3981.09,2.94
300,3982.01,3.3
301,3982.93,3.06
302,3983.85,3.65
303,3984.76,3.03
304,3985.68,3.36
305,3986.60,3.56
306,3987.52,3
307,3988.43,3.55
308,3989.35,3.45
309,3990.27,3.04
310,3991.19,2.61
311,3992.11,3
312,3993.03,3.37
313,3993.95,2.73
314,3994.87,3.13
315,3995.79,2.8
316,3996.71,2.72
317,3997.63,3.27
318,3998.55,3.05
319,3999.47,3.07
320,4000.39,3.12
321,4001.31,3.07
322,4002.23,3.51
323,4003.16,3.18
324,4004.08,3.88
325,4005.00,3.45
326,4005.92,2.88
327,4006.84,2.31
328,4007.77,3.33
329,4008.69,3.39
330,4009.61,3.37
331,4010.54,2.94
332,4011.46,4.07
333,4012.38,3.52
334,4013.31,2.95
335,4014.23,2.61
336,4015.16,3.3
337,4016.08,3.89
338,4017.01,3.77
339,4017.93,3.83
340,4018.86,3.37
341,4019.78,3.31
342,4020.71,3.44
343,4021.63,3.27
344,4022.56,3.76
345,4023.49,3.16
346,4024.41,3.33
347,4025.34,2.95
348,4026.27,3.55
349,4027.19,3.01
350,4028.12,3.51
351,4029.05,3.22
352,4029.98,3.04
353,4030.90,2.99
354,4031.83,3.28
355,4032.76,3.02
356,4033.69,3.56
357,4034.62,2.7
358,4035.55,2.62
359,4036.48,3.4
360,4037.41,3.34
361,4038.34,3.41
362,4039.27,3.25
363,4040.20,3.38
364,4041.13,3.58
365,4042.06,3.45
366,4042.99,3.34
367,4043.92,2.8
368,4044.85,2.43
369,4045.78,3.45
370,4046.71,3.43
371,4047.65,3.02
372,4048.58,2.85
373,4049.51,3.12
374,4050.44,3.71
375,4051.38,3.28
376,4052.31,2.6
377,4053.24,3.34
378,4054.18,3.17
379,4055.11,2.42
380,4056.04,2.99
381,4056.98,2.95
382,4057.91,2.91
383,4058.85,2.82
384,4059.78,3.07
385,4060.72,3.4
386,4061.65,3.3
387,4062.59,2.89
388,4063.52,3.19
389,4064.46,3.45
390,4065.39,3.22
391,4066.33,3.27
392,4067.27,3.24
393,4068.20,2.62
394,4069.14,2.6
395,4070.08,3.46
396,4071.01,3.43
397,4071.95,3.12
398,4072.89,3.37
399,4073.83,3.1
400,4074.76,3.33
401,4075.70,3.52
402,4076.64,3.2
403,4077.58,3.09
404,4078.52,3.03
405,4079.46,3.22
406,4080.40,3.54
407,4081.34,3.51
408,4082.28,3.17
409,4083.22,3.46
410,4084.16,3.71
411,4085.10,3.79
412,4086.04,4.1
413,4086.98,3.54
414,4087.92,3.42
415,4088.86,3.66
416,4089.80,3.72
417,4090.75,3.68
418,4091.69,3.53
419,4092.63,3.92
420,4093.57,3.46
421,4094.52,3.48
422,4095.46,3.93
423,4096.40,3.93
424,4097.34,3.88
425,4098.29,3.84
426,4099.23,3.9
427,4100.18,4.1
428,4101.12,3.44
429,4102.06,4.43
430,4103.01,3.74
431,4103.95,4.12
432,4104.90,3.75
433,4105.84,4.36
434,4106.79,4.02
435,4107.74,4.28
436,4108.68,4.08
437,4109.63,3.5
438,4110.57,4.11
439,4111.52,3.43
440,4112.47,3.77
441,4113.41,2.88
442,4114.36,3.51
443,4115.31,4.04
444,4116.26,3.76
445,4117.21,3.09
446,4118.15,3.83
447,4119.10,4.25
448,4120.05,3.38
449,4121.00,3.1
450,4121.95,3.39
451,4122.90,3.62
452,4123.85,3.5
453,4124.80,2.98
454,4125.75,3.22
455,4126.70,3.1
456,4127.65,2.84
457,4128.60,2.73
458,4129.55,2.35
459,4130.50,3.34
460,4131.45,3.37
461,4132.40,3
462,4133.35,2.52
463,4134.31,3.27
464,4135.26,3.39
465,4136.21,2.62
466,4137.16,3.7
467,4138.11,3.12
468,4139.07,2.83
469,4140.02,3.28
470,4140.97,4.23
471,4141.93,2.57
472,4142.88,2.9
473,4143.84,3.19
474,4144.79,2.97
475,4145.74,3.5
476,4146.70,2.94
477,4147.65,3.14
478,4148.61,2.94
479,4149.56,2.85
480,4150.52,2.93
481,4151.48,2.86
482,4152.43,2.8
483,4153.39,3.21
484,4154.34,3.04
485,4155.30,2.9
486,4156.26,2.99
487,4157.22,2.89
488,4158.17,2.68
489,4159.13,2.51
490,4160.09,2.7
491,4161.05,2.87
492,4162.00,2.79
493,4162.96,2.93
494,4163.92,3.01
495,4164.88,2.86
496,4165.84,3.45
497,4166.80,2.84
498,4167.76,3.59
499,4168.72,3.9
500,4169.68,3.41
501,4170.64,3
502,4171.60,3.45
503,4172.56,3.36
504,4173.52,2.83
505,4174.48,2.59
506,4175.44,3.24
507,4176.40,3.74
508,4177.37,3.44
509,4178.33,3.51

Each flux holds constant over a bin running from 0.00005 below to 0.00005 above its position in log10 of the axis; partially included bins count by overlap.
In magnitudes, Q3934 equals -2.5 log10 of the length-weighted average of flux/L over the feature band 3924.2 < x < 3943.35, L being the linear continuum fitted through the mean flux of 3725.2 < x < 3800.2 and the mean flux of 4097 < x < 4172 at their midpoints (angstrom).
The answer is 0.20 mag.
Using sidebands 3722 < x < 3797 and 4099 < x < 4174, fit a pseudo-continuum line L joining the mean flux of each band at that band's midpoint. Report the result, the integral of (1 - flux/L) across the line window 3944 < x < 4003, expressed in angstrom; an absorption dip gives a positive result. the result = 3.3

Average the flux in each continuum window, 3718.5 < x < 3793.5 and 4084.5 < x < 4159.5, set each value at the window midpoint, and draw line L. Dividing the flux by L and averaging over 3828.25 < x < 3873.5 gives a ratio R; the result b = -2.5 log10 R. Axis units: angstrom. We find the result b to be 0.05 mag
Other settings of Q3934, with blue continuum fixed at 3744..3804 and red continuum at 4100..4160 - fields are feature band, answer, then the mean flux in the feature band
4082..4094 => -0.086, 3.64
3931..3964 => 0.107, 3.2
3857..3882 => -0.030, 3.73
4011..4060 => 0.068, 3.22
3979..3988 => 0.084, 3.23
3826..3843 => 0.036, 3.55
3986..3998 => 0.126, 3.1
